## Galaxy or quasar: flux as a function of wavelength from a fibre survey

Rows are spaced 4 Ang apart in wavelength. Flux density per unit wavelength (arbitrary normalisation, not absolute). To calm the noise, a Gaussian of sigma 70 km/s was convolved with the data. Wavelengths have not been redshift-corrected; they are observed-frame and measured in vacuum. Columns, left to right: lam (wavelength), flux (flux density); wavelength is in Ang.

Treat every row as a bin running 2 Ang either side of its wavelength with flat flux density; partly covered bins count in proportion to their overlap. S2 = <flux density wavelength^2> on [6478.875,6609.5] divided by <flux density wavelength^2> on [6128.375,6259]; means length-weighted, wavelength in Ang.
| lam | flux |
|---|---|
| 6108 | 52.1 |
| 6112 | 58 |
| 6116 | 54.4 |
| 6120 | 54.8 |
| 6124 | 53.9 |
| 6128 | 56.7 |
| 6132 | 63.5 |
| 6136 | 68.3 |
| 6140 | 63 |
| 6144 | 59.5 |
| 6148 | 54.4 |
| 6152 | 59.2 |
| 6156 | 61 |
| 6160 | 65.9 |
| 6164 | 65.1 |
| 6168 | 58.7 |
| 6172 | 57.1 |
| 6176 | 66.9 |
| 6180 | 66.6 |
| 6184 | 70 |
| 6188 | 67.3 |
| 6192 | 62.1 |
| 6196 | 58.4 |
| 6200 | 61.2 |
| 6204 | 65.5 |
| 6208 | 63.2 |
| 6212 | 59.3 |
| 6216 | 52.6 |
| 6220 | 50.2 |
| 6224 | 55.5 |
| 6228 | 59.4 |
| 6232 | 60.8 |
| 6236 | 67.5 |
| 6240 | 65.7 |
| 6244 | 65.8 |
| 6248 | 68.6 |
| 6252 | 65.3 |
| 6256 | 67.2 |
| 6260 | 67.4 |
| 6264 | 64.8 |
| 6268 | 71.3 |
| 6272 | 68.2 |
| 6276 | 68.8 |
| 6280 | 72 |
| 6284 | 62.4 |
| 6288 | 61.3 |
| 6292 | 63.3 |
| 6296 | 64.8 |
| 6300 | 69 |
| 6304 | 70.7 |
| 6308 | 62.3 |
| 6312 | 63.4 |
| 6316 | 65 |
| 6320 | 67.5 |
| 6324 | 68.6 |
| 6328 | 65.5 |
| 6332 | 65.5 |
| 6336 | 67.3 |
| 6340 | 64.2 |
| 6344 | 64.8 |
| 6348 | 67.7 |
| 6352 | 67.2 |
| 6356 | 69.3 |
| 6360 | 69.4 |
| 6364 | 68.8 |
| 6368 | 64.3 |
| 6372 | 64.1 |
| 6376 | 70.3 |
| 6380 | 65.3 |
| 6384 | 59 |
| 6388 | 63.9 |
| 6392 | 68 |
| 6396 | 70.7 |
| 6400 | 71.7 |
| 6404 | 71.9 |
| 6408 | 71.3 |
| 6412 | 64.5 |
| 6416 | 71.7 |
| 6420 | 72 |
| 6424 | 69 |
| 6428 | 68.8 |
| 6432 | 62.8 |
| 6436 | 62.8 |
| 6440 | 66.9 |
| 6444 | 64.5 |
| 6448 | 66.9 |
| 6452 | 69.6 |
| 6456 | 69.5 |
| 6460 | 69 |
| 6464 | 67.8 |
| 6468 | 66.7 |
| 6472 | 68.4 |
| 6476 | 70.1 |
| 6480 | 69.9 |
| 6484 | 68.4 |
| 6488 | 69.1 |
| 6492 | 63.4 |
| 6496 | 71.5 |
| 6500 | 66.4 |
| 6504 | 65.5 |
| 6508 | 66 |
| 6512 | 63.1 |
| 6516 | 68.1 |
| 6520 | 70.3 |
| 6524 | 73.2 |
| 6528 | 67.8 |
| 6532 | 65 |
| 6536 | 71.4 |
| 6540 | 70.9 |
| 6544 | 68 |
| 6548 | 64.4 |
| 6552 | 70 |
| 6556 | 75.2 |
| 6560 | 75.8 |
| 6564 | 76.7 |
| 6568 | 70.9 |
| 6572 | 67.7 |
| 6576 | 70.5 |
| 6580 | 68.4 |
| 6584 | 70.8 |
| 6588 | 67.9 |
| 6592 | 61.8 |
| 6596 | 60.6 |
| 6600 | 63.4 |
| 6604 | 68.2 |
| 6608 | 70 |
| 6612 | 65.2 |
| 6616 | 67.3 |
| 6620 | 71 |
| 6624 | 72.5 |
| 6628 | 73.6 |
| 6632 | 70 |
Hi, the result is 1.2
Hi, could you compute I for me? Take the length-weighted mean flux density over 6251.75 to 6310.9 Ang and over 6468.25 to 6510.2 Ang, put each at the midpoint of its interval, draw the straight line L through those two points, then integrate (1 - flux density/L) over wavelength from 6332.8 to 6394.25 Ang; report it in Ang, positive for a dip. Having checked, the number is 0.7 Ang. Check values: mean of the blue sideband 66.6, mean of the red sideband 67.8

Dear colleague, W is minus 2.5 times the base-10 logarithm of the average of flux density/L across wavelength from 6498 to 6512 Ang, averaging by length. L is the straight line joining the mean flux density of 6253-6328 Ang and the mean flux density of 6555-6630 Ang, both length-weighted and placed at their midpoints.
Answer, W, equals 0.047 mag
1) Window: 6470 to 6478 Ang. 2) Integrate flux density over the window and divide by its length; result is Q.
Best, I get 69.2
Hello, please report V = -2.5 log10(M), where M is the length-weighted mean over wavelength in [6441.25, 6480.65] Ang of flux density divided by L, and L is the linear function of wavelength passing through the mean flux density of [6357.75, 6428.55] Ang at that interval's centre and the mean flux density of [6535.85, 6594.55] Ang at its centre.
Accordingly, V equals 0.010 mag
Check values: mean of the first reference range 68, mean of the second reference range 69.9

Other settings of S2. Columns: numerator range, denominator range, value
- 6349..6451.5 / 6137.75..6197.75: 1.16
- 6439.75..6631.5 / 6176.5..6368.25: 1.15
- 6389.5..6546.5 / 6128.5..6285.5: 1.17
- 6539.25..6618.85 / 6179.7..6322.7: 1.18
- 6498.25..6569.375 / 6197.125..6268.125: 1.22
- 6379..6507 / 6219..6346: 1.09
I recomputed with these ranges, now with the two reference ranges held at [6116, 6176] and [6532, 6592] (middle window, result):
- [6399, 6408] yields -0.7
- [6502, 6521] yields 0.7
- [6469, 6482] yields -0.2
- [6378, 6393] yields 0.5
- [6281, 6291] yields 0.1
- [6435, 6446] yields 0.4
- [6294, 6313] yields -0.7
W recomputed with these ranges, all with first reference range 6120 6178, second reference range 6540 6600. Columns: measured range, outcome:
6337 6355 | -0.03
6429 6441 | 0.03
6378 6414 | -0.03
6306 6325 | -0.02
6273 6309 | -0.05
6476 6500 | -0.02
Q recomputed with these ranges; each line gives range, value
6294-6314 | 66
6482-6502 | 67.8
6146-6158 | 58.2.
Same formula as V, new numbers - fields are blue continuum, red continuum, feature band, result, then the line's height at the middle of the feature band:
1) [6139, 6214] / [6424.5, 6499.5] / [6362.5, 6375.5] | 0.00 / 65.9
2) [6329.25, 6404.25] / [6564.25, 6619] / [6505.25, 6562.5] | -0.03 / 67.3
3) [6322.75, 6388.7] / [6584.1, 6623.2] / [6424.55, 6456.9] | 0.00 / 66.3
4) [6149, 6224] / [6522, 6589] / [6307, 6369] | -0.02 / 65.1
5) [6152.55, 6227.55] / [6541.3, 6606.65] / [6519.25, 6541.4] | -0.03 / 68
